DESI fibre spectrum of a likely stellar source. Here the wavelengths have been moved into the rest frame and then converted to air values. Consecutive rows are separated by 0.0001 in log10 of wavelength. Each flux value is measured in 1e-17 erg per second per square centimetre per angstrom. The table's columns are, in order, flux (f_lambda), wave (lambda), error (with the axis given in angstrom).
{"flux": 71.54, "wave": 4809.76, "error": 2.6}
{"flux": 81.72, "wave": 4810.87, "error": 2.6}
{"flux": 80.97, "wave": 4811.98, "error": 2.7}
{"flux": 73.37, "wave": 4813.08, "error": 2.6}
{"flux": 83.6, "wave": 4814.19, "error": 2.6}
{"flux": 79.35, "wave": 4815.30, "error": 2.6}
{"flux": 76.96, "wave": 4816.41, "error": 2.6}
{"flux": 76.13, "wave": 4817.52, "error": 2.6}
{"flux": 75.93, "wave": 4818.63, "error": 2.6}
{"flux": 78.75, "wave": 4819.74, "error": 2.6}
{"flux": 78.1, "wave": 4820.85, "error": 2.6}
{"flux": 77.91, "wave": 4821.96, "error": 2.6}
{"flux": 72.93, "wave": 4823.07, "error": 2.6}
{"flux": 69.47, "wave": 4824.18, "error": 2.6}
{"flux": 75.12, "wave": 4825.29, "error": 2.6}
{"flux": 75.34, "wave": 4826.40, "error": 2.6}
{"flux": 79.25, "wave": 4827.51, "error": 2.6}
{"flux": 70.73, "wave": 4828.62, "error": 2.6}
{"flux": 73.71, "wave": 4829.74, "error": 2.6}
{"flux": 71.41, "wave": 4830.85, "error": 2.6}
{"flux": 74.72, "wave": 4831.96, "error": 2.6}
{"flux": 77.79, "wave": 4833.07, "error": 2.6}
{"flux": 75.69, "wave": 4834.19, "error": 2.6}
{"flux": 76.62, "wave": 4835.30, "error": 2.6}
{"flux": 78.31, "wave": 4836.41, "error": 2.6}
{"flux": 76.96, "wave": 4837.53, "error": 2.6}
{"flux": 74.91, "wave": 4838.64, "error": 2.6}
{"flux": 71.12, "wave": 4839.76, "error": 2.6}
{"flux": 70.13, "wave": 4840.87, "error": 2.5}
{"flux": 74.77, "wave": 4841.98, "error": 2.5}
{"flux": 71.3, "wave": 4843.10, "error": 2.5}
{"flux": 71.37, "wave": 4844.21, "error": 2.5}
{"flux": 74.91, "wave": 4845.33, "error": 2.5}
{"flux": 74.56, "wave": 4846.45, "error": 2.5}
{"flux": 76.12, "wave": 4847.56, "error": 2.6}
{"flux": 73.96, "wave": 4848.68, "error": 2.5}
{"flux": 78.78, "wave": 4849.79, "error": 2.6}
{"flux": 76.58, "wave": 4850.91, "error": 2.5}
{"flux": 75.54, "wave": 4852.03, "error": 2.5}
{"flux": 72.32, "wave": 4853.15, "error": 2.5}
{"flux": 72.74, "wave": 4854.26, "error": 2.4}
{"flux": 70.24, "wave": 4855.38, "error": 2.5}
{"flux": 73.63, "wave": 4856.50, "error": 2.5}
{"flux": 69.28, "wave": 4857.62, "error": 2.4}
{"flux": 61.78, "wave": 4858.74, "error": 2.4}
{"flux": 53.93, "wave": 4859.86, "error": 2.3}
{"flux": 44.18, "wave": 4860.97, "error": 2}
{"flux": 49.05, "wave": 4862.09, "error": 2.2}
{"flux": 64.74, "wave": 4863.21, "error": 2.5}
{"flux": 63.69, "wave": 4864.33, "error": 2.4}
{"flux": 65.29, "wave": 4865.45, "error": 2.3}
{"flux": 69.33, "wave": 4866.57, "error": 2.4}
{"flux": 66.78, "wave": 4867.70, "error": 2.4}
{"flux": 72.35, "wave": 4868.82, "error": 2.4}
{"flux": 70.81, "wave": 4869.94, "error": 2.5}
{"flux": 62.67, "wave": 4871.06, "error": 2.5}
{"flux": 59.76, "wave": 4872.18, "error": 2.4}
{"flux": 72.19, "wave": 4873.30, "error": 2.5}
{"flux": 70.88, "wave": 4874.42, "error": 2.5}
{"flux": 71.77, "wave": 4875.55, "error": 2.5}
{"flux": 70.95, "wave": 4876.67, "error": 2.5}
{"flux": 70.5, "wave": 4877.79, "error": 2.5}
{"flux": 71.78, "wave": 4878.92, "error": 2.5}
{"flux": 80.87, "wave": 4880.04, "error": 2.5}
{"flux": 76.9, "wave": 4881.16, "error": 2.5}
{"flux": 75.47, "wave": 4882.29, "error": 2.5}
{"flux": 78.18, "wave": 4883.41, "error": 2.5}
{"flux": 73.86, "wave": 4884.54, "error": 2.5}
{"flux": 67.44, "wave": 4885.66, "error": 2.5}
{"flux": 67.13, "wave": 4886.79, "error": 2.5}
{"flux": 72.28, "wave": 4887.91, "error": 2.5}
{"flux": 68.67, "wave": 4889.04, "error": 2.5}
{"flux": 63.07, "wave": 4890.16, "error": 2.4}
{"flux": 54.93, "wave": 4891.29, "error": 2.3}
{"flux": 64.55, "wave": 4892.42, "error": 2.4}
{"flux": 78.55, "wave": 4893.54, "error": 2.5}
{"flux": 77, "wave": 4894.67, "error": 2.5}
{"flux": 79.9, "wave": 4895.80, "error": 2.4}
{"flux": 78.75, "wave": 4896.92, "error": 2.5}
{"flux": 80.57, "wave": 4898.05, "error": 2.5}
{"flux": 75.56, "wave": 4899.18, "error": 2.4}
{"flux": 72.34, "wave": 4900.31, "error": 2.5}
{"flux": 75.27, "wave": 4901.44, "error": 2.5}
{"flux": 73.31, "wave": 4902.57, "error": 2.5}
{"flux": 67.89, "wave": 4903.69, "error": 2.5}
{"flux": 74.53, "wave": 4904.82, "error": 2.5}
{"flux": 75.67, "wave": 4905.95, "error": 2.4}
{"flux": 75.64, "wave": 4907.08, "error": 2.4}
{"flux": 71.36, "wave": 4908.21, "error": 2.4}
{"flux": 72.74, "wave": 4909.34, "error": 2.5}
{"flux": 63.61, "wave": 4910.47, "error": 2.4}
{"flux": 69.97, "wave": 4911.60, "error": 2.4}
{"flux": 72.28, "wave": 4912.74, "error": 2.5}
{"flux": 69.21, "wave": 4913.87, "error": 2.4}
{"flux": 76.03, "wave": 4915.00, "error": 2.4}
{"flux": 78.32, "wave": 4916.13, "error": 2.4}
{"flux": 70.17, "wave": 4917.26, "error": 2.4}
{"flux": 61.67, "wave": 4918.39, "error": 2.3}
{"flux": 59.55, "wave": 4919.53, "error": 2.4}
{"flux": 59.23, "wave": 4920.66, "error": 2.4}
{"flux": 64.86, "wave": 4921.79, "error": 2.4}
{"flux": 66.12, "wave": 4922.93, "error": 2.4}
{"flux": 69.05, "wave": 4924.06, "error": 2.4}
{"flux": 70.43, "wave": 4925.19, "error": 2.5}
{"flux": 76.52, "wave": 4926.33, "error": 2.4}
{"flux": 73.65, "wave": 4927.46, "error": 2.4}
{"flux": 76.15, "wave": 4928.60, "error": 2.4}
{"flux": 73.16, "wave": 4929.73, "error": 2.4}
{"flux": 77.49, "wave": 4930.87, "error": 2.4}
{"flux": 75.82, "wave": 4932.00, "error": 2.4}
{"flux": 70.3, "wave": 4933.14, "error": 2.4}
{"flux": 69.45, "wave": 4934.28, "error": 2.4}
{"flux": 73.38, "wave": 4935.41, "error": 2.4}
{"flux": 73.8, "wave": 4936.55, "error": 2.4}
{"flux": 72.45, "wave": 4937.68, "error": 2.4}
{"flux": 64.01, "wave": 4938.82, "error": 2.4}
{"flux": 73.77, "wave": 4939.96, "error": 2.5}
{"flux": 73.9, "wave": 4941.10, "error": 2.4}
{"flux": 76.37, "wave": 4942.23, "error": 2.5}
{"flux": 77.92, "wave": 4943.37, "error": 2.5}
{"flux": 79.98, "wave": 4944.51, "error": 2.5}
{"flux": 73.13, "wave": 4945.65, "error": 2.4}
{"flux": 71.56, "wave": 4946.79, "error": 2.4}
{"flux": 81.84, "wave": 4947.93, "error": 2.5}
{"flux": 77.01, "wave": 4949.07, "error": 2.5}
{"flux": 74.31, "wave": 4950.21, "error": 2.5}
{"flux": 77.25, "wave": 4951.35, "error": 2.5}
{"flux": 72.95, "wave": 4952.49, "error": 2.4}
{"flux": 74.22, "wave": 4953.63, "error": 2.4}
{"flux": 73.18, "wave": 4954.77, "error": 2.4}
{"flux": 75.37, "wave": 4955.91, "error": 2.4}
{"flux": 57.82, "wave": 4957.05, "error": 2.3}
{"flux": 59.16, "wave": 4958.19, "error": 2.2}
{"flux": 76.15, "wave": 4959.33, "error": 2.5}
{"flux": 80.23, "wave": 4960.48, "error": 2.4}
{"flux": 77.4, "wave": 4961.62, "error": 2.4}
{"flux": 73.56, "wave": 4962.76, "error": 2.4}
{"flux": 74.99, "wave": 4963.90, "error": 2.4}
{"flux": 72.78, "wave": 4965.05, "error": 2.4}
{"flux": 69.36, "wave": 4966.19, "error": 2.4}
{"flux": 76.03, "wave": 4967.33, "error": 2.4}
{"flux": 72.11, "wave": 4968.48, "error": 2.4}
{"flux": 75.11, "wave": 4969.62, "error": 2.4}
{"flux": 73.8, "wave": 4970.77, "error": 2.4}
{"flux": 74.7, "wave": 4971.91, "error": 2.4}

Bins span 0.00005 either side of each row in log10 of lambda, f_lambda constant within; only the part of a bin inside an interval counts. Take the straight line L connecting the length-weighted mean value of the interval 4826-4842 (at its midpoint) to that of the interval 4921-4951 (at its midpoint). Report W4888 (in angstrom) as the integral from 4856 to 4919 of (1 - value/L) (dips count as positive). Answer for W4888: 3.5 angstrom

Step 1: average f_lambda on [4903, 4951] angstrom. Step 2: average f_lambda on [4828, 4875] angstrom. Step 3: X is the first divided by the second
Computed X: 1.03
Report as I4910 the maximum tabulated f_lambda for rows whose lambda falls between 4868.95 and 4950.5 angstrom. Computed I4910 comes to 81.84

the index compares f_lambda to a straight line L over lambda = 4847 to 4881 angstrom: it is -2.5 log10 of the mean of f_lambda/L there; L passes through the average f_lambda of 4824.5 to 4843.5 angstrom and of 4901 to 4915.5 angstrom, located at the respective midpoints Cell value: 0.08 mag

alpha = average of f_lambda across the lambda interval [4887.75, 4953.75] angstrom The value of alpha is 72.2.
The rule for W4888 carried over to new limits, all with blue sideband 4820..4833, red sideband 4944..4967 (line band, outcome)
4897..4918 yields 0.27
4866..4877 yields 0.83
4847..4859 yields 0.22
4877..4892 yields 0.69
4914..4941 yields 1.15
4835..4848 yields 0.06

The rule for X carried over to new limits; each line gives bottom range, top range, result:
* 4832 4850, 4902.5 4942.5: 0.95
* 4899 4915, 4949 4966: 1.01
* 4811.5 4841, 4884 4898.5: 0.94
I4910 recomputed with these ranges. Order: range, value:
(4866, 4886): 80.87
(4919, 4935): 77.49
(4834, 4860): 78.78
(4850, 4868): 76.58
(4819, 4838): 79.25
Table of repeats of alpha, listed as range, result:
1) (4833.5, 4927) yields 70.6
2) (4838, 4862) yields 70.2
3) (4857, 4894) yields 67.4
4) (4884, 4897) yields 70.2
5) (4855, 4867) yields 62.1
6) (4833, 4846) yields 74.3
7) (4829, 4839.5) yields 75.3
